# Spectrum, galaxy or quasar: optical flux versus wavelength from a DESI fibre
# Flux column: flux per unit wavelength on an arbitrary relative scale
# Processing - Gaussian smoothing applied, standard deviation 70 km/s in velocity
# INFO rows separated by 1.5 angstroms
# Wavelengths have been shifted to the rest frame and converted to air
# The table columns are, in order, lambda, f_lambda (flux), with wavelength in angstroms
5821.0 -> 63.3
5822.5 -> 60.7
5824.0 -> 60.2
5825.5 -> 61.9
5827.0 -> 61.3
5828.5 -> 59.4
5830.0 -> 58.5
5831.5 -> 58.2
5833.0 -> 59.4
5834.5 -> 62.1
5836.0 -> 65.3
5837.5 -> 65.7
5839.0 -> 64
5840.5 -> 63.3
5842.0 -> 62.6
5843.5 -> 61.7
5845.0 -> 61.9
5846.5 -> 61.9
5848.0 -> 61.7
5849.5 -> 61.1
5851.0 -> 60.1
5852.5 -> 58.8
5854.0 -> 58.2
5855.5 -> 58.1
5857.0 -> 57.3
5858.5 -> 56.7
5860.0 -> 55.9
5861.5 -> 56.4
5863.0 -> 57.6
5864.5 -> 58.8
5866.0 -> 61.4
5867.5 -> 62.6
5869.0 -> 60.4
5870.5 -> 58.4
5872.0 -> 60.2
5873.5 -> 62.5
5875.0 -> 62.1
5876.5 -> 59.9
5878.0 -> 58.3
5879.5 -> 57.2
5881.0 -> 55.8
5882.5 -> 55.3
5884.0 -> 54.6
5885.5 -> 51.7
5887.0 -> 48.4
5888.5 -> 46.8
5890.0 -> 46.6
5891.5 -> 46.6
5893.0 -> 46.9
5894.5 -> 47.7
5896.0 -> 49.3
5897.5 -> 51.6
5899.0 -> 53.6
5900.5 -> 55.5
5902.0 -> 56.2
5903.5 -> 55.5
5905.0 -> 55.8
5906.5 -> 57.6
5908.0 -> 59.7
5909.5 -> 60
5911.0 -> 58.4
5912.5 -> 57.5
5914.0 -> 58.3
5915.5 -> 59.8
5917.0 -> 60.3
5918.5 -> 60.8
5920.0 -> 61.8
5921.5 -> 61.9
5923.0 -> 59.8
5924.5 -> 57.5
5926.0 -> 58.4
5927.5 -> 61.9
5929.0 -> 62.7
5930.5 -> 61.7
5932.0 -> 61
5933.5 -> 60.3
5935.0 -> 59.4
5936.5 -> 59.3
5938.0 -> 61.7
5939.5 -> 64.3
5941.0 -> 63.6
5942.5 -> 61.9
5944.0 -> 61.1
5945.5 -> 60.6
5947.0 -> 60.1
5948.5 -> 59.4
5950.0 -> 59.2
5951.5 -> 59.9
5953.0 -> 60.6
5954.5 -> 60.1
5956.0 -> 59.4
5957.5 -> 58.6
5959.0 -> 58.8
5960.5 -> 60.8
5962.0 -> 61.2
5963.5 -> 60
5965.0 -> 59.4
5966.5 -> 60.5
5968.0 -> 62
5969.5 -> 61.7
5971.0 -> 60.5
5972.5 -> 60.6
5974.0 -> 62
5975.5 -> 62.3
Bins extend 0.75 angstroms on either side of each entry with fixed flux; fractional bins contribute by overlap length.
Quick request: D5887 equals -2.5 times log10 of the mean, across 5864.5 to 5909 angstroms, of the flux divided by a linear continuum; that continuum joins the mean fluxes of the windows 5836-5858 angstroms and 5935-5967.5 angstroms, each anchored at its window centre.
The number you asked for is 0.11 mag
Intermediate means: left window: 61.3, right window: 60.5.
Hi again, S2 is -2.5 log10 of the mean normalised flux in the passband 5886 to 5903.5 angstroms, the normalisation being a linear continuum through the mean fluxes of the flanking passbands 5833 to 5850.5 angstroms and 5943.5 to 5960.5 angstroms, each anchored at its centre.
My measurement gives 0.22 mag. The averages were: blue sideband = 62.7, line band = 50.2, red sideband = 59.8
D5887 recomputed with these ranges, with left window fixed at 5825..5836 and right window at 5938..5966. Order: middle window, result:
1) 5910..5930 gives 0.01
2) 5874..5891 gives 0.12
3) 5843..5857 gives 0.00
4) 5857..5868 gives 0.04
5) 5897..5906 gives 0.11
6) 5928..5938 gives -0.01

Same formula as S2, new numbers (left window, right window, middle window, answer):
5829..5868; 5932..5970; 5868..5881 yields 0.013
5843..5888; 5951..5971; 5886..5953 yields 0.036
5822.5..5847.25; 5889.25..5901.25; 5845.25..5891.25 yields -0.045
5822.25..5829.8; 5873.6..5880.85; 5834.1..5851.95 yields -0.043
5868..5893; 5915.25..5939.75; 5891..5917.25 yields 0.057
